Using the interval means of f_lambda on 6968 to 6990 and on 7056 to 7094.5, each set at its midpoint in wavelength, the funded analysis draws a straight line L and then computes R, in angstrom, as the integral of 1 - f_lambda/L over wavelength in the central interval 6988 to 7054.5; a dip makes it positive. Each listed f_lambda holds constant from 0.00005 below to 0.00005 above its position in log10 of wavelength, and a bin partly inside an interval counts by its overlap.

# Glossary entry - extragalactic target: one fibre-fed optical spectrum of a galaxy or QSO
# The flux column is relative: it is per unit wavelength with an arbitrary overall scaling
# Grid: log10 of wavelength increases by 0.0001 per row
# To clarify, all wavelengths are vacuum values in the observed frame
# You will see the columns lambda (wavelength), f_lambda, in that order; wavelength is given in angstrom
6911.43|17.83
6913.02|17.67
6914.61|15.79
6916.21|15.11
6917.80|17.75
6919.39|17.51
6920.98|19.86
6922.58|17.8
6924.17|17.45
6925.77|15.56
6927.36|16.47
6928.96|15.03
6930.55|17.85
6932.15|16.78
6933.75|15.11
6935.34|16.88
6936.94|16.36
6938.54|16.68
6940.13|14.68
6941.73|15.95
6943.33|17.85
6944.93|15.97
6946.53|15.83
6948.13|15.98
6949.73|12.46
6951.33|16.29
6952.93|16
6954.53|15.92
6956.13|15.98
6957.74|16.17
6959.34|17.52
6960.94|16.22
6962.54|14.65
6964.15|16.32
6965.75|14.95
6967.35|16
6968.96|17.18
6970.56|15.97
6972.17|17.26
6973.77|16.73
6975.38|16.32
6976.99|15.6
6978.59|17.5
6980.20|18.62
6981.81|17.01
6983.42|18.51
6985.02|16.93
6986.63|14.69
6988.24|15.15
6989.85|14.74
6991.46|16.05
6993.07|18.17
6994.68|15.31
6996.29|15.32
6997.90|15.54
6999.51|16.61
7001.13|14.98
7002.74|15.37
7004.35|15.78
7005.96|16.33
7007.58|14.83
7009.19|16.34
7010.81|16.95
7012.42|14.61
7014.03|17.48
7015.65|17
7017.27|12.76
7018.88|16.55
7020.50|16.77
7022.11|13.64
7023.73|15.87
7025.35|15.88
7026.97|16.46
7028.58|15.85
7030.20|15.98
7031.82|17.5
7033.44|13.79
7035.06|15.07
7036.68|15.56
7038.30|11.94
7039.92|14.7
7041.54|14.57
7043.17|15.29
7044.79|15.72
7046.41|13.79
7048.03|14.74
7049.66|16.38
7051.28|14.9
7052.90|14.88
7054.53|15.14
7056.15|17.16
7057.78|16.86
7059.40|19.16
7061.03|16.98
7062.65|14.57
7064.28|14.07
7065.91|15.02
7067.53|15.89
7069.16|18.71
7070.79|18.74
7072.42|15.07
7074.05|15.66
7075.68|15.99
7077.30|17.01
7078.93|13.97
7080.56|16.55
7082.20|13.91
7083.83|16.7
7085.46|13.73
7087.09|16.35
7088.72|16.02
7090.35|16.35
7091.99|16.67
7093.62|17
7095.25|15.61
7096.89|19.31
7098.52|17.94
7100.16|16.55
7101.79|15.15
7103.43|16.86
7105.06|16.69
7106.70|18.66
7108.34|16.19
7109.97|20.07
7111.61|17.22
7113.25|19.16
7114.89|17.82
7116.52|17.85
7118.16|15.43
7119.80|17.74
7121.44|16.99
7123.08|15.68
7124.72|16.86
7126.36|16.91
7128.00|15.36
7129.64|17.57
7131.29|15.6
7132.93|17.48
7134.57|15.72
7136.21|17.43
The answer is 3.8 angstrom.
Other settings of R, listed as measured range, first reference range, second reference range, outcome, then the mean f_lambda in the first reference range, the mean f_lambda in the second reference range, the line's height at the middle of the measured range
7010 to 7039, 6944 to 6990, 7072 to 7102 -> 1.1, 16.2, 16.1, 16.1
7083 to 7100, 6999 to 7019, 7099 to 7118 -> 0.6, 15.8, 17.4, 17.1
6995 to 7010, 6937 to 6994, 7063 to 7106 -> 0.5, 16.2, 16.2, 16.2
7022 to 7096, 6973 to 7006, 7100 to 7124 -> 4.8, 16.2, 17.2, 16.8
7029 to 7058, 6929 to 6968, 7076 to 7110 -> 2.0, 16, 16.5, 16.3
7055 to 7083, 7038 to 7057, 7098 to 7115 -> -0.5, 15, 17.5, 15.9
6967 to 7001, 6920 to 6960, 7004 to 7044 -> -1.1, 16.3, 15.5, 15.9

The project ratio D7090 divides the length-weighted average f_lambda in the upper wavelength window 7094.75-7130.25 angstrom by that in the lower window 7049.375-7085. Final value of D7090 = 1.1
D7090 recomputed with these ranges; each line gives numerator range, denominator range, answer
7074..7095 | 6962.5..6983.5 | 0.95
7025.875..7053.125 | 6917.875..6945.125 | 0.90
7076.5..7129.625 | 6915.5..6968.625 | 1.03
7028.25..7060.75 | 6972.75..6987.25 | 0.91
